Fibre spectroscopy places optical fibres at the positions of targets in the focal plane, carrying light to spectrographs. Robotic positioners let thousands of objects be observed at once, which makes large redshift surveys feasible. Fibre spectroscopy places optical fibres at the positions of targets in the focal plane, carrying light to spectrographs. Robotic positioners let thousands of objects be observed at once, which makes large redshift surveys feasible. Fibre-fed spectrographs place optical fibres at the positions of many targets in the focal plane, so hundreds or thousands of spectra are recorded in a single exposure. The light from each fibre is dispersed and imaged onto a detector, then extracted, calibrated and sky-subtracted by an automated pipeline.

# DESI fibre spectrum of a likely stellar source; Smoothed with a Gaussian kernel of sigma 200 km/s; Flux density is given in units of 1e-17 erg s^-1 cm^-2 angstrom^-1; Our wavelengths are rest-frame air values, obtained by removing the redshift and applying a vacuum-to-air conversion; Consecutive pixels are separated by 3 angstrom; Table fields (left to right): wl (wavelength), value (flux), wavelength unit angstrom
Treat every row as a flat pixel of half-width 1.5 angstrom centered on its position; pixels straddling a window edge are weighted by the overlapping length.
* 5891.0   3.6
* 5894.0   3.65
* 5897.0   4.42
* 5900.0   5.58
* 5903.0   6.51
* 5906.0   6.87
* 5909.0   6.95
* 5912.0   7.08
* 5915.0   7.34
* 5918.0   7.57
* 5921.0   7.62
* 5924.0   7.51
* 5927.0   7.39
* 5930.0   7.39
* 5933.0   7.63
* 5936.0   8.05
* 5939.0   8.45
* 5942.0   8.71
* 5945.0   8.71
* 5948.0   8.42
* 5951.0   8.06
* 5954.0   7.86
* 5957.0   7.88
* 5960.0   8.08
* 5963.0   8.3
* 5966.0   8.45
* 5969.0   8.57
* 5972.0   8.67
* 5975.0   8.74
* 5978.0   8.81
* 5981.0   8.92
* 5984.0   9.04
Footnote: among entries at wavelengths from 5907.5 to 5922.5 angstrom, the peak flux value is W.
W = 7.62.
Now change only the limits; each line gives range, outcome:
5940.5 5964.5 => 8.71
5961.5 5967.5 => 8.45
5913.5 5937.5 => 8.05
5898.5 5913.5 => 7.08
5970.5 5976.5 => 8.74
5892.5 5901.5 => 5.58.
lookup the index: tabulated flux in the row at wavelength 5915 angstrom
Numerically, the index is 7.34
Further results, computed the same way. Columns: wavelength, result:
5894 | 3.65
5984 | 9.04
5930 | 7.39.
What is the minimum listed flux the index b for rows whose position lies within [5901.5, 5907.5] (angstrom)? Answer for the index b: 6.51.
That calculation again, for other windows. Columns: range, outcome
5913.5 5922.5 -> 7.34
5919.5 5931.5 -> 7.39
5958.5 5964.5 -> 8.08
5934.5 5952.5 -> 8.05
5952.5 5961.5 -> 7.86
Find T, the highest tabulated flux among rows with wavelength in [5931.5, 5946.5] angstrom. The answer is 8.71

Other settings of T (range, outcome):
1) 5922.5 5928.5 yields 7.51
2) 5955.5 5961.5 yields 8.08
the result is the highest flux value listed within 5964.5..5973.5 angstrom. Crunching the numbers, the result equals 8.67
